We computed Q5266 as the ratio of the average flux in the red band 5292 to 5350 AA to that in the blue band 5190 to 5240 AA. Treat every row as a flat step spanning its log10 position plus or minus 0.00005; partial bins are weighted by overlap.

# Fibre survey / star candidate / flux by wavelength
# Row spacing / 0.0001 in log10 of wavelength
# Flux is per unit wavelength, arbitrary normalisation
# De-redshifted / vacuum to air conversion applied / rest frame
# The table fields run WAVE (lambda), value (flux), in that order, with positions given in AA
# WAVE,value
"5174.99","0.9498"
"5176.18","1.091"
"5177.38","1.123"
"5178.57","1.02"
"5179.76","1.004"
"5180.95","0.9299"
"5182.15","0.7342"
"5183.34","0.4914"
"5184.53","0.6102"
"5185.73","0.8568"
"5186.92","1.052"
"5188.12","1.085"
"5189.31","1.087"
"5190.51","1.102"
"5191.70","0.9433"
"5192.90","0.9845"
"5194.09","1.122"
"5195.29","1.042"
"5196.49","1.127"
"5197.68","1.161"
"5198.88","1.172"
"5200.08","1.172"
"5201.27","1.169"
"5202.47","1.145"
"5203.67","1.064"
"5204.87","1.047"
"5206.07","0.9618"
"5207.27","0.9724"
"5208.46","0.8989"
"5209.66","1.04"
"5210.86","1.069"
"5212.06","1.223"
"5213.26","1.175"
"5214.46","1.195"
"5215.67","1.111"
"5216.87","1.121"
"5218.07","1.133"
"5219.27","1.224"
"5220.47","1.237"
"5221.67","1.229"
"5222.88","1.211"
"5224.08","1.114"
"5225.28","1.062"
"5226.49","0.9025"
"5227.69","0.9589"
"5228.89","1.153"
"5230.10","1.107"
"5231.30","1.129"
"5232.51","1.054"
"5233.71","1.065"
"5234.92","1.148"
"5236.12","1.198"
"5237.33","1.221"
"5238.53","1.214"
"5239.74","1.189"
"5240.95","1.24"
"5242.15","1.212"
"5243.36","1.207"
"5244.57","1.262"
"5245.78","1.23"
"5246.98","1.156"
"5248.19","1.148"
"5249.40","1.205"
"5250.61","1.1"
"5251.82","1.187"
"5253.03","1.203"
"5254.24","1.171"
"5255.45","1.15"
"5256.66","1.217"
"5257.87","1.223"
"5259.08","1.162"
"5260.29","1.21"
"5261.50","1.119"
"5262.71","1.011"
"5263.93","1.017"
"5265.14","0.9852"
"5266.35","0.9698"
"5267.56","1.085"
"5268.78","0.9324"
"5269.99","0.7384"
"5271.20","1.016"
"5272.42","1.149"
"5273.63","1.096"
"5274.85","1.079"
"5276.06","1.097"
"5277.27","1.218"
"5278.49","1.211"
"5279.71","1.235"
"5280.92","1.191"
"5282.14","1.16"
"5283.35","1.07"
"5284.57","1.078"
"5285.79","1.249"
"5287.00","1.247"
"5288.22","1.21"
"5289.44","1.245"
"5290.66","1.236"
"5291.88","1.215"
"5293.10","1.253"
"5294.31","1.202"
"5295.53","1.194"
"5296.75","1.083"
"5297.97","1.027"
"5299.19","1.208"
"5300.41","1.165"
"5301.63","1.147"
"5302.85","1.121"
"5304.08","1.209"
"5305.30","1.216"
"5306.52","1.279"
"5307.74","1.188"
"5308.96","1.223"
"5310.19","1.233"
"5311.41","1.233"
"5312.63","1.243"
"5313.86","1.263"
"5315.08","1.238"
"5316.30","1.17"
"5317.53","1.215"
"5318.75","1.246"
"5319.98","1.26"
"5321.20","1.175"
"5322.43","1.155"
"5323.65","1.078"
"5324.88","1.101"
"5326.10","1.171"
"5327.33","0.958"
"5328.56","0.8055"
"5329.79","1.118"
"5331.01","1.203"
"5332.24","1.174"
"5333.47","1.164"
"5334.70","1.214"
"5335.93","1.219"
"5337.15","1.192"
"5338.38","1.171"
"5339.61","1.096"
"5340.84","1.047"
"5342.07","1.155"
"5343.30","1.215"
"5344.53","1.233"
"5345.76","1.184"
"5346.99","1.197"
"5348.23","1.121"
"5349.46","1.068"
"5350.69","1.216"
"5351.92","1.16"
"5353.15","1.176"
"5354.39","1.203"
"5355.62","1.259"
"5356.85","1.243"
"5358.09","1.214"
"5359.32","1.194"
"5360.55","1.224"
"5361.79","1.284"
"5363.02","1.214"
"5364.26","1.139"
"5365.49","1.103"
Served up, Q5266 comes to 1.05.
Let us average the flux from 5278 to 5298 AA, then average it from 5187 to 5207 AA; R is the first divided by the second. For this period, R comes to 1.1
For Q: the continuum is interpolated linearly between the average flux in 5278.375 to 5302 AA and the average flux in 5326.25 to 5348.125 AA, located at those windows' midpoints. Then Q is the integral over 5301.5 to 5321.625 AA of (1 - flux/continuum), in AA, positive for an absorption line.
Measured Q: -1.0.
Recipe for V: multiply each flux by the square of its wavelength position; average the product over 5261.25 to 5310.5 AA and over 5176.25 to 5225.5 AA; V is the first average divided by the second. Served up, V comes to 1.11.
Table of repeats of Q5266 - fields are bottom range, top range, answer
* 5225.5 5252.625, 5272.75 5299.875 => 1.02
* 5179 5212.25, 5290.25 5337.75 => 1.17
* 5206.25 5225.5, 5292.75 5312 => 1.05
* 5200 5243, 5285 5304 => 1.06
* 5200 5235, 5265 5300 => 1.03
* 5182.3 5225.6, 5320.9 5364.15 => 1.09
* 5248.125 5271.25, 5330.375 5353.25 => 1.07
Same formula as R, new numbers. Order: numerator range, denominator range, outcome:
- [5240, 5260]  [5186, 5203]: 1.09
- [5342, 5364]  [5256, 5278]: 1.11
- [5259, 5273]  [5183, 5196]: 1.08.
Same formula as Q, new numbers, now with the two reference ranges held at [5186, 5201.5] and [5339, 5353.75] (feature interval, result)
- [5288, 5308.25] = -0.96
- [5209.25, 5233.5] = -0.49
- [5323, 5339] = 0.39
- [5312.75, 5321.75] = -0.65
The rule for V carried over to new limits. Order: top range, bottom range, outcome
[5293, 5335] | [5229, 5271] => 1.06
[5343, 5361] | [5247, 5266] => 1.09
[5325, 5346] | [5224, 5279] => 1.05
